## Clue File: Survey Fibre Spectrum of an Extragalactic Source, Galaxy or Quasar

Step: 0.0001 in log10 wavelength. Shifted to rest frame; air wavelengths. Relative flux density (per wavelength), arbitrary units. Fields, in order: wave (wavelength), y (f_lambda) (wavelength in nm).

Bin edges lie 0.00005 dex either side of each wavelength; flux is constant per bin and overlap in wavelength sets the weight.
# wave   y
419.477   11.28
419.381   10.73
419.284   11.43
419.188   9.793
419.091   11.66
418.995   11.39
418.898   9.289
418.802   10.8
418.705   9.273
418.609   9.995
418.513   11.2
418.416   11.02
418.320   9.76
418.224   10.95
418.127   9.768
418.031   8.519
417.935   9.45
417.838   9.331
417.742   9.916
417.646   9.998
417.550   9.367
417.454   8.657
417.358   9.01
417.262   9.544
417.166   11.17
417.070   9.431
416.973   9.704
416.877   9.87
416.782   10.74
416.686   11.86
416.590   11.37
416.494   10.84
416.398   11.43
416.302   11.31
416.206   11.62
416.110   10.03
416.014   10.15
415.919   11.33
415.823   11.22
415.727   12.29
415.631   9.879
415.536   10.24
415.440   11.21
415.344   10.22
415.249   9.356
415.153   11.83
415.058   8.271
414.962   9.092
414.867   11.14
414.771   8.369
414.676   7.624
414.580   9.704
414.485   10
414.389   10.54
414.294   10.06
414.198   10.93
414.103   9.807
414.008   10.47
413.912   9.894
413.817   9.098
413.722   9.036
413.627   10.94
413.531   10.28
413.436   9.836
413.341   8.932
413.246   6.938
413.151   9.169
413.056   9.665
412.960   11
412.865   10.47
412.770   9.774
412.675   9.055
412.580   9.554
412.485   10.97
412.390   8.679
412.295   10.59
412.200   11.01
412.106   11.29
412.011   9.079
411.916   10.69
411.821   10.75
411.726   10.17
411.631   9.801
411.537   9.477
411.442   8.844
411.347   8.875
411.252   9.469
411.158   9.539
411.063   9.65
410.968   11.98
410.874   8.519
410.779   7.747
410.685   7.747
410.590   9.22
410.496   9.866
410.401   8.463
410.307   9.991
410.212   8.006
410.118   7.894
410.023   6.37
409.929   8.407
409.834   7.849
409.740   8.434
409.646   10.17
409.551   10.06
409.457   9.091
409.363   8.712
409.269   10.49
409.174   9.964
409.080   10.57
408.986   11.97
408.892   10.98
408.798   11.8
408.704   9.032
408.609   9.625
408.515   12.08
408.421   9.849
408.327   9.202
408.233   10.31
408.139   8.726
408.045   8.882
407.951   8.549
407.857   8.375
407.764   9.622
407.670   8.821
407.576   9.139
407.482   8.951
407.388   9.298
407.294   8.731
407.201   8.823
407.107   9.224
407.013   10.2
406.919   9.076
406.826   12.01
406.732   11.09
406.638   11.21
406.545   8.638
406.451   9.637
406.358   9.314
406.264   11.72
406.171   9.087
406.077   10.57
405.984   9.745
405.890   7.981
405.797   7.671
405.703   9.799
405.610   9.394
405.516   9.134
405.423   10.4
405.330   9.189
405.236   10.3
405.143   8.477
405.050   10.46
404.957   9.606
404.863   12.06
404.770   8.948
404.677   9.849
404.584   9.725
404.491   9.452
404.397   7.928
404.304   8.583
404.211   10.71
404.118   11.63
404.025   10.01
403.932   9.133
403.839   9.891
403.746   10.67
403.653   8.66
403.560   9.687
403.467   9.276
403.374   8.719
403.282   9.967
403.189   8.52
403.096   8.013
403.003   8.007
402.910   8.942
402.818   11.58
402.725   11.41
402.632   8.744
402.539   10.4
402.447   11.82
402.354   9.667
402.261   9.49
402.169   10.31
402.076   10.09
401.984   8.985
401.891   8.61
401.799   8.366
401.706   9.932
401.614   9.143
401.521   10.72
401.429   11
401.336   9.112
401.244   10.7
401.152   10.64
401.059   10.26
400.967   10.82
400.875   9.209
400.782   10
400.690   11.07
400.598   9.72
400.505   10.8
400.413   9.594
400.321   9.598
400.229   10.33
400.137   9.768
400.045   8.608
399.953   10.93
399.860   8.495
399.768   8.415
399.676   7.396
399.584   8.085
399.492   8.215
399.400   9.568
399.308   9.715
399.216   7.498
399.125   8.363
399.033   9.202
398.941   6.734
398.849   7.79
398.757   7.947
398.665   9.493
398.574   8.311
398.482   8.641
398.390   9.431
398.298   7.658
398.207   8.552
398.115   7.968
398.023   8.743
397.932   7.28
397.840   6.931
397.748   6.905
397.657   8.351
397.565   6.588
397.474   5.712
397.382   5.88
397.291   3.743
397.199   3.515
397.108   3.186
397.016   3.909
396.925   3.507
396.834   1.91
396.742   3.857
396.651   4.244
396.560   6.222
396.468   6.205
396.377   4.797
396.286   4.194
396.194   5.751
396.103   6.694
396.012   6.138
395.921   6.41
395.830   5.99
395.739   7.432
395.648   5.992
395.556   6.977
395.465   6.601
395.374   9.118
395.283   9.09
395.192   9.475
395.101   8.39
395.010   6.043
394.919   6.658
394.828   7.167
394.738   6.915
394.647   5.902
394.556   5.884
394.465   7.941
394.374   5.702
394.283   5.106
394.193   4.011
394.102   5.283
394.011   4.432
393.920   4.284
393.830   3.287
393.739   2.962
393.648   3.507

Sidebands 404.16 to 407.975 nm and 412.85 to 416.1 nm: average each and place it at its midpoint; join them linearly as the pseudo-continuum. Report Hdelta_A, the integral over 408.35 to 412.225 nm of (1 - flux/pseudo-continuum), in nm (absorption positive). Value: 0.07 nm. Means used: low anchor 9.56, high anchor 9.97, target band 9.59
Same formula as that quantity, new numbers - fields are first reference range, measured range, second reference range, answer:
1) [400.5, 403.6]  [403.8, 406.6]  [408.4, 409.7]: 0.11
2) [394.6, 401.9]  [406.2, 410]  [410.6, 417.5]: -0.23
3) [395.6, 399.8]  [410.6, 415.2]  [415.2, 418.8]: -0.08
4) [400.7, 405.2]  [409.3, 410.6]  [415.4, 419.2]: 0.17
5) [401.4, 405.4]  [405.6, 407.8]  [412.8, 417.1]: 0.06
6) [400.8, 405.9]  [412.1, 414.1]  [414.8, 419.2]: 0.06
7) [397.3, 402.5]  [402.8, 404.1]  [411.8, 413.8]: -0.02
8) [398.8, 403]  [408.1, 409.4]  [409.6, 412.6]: -0.12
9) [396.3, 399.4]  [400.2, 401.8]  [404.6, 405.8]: -0.43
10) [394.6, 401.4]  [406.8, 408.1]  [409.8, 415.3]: -0.06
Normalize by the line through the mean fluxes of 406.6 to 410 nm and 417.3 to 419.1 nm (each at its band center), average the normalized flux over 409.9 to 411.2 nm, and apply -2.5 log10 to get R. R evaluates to 0.11 mag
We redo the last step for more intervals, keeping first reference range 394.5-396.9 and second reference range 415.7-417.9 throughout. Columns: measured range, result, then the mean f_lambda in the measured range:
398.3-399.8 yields -0.21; 8.4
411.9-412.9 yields -0.06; 10.1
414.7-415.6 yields 0.02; 9.92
